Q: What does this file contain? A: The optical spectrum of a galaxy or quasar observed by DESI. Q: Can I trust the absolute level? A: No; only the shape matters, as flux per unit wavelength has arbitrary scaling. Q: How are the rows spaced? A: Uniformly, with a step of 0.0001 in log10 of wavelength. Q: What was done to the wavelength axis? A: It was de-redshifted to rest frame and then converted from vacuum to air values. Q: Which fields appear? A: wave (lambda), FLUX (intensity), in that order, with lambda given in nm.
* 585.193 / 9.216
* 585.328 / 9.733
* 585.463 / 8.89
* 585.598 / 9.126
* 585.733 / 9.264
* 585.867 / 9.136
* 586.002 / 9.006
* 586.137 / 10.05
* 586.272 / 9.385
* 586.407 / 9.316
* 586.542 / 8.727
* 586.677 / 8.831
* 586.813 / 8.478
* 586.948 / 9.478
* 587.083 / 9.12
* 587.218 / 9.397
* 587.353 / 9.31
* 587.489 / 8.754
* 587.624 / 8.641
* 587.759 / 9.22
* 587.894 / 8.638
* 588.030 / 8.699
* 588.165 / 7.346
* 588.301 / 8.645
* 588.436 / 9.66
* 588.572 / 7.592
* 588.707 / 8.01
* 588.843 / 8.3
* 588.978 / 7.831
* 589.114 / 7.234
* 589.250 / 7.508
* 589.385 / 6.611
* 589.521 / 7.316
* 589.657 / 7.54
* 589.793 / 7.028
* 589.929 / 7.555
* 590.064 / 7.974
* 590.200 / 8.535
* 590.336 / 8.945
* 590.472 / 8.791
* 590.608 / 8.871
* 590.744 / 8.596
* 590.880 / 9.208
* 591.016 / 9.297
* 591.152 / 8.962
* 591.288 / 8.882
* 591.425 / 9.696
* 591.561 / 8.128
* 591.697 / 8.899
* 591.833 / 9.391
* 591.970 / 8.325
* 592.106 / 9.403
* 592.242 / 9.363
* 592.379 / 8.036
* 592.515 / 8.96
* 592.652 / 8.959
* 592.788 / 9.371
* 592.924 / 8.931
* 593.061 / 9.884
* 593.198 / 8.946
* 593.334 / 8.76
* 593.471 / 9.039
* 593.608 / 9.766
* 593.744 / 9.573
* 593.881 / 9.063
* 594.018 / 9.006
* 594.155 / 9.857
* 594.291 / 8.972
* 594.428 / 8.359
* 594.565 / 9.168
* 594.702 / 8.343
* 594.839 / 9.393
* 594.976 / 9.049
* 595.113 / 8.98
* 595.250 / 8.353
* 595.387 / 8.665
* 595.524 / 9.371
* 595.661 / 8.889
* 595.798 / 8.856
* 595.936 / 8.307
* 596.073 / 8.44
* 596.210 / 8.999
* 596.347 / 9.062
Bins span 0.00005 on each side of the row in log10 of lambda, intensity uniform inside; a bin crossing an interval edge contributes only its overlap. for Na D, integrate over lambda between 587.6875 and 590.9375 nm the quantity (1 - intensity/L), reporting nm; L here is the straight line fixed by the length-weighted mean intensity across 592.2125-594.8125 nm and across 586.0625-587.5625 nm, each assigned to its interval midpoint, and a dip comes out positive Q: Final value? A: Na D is 0.35 nm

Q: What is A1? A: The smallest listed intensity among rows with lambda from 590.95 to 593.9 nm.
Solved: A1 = 8.036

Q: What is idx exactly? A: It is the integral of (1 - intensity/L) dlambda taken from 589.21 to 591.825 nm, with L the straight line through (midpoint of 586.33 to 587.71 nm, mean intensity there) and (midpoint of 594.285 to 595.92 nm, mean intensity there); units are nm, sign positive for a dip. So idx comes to 0.17 nm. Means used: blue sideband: 9.01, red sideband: 8.84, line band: 8.37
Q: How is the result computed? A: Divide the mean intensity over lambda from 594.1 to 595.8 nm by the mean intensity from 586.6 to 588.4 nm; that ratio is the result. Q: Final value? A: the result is 1.01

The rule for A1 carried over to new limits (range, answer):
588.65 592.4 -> 6.611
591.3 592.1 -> 8.128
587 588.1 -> 8.638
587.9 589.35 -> 7.234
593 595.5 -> 8.343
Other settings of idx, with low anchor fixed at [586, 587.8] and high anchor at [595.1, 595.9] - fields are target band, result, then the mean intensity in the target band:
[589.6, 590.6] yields 0.10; 8.11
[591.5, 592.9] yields 0.01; 8.89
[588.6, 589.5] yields 0.15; 7.57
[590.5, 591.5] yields -0.01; 9.05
